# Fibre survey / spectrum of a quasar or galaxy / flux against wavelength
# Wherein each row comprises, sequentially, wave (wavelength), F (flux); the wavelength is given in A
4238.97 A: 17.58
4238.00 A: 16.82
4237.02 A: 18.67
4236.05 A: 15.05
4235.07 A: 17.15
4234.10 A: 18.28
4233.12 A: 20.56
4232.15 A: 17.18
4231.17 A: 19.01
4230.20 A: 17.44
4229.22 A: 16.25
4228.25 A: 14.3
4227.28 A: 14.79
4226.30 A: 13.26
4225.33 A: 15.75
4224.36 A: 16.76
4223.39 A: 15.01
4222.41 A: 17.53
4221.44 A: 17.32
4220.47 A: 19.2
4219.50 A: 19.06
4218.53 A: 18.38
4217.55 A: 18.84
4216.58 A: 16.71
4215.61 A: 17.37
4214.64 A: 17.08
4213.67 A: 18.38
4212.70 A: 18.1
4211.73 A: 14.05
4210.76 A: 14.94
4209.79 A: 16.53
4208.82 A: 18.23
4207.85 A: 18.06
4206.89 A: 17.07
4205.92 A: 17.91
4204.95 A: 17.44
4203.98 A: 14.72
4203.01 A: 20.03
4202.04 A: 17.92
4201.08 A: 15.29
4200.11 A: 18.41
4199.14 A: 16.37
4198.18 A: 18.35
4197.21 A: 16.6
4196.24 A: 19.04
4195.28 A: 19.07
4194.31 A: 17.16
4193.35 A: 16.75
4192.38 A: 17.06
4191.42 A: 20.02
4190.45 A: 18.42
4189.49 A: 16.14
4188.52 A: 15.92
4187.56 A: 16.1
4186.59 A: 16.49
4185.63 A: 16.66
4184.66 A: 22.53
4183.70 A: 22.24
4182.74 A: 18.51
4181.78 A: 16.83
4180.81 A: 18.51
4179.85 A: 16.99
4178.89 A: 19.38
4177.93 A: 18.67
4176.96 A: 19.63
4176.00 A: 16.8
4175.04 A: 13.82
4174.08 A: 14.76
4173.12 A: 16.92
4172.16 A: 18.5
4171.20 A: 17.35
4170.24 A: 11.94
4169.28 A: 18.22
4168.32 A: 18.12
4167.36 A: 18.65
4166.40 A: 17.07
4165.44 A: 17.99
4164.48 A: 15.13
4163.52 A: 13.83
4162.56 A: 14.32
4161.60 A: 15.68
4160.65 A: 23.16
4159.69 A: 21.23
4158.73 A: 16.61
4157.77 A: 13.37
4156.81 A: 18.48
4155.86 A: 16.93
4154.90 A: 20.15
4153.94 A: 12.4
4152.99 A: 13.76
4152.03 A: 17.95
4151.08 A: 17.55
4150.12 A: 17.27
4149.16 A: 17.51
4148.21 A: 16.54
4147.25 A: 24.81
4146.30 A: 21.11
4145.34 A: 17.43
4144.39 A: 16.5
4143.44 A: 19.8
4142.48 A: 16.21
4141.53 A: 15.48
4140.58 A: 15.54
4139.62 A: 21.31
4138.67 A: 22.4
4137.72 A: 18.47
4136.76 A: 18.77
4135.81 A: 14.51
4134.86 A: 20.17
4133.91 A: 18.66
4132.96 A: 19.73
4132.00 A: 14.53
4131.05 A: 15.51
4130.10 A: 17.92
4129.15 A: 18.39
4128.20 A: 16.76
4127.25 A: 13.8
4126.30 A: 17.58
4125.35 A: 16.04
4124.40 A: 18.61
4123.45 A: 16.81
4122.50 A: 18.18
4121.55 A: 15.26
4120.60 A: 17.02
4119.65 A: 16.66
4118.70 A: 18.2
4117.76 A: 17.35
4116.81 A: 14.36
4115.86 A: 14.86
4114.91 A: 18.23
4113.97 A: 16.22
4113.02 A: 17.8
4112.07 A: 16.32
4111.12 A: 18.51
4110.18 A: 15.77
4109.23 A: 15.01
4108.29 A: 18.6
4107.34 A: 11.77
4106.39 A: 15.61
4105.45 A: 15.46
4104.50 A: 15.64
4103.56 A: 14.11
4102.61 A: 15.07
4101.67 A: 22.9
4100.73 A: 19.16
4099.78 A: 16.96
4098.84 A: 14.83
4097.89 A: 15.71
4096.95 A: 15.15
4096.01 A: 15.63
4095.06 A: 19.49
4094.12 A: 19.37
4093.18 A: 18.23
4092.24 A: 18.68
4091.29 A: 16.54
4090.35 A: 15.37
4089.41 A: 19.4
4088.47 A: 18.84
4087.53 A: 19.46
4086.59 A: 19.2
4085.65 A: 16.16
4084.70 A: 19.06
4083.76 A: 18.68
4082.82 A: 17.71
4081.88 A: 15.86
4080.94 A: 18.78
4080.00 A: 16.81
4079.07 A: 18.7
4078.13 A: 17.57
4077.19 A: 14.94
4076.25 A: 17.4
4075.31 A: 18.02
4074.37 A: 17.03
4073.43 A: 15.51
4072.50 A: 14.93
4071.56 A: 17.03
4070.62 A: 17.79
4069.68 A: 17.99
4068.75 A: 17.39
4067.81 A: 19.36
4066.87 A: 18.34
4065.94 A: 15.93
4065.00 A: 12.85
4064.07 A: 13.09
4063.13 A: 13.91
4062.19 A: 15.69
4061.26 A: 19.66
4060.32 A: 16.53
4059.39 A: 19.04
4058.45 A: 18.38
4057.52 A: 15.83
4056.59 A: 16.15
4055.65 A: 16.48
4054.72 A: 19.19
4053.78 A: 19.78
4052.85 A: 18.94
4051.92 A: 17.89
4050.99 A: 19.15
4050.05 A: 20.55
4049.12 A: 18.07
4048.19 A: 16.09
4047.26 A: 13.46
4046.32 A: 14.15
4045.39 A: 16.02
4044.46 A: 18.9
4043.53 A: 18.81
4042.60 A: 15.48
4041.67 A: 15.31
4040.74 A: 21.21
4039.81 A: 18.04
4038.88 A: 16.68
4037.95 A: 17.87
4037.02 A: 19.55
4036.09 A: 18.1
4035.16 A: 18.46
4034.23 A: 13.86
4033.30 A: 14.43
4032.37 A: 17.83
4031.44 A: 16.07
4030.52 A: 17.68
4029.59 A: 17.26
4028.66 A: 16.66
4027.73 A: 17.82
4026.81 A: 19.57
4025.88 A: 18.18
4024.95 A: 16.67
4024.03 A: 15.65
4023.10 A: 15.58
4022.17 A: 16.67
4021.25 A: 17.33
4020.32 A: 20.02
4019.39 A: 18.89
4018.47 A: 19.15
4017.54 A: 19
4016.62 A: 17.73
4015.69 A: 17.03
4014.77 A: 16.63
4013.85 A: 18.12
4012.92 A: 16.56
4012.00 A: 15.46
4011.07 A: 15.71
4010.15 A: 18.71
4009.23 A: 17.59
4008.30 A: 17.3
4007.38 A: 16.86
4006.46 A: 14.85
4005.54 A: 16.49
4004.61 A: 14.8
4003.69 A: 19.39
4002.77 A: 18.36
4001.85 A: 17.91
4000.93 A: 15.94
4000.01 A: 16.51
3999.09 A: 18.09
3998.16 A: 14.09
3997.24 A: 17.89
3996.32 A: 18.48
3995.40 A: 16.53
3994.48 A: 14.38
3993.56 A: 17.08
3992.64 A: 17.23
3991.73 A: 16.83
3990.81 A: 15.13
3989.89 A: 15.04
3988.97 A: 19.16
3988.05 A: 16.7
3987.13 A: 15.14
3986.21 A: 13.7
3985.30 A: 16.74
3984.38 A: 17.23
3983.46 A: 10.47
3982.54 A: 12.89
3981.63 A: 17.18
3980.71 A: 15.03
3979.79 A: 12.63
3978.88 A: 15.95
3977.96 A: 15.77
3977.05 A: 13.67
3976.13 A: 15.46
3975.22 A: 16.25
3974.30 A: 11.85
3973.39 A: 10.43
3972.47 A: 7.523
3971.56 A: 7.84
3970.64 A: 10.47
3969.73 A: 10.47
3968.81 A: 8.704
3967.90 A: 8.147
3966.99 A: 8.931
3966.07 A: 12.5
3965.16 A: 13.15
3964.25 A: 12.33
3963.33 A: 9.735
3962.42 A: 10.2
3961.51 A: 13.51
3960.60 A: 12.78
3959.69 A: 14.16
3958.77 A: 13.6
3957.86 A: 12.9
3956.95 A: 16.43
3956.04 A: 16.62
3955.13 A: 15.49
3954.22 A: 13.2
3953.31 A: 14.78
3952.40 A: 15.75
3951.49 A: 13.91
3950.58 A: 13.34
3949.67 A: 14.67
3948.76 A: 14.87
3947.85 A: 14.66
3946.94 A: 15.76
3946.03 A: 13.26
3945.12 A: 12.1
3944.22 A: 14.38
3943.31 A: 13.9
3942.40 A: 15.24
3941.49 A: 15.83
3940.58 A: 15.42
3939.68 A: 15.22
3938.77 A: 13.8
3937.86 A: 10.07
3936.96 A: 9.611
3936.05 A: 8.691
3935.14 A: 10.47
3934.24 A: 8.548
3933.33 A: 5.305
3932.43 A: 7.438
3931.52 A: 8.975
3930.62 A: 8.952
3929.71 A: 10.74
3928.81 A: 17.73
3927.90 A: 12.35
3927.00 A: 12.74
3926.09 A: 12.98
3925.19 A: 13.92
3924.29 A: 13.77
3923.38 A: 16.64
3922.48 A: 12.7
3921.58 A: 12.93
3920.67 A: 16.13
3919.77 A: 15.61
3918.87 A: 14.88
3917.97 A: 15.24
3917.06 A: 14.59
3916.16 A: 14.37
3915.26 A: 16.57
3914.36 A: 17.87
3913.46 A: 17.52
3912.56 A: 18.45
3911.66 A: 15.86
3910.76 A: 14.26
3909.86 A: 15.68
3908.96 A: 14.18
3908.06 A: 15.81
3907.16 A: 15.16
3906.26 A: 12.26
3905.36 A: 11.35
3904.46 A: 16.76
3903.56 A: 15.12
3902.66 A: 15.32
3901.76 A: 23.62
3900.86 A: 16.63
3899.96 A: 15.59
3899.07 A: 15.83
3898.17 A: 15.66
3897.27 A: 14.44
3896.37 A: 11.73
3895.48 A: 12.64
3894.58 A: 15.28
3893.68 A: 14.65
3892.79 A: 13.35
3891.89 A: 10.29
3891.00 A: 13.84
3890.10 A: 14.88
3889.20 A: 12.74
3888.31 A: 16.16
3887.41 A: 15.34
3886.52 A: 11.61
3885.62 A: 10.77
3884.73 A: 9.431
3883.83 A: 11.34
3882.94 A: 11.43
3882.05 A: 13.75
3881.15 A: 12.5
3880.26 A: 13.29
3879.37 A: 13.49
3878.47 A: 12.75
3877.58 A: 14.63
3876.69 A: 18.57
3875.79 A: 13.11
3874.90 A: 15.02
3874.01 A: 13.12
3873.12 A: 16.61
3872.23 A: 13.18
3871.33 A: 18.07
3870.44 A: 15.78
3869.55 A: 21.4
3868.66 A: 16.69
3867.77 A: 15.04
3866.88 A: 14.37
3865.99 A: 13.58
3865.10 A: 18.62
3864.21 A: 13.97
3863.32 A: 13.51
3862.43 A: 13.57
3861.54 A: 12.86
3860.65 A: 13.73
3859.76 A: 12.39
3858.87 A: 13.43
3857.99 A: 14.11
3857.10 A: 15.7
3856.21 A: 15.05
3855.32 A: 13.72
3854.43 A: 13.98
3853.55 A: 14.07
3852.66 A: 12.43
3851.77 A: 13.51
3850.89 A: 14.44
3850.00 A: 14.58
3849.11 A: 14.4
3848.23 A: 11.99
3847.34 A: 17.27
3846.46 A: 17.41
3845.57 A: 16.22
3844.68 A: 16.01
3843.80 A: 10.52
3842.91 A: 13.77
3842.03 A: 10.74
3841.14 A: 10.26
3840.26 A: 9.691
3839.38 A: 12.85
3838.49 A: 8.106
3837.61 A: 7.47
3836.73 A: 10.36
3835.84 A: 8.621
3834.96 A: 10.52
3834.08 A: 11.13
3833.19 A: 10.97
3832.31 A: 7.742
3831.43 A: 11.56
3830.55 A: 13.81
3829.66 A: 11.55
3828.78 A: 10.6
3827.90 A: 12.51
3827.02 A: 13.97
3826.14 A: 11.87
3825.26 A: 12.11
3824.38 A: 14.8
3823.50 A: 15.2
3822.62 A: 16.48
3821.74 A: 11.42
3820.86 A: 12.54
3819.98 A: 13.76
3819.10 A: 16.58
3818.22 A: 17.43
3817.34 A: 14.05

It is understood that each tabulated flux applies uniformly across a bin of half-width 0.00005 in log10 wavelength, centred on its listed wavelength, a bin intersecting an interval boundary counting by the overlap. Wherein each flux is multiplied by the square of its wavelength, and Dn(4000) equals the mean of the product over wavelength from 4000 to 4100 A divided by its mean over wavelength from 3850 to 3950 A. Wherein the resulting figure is 1.3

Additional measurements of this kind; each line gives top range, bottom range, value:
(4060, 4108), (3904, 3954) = 1.34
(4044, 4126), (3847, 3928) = 1.30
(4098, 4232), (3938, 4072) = 1.18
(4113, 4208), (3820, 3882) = 1.51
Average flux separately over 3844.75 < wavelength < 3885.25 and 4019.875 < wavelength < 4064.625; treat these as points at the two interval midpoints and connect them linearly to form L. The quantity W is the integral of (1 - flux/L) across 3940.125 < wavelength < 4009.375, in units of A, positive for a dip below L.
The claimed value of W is 7.3 A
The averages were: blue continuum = 14.4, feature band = 14.5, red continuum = 17.2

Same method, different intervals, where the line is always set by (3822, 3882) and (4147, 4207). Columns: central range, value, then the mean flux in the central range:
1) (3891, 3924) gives -2.17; 15.1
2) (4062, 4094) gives -1.83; 17.2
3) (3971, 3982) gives 1.30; 13.2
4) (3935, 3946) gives 1.21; 13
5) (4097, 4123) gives 0.21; 16.5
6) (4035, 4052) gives -1.86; 17.5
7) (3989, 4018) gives -2.89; 16.9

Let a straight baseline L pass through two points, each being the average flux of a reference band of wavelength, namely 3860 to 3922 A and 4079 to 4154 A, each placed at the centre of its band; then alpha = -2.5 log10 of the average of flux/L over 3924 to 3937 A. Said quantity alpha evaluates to 0.37 mag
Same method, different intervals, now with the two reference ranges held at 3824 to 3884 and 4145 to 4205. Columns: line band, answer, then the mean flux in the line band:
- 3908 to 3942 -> 0.07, 13.4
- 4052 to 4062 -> -0.12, 17.9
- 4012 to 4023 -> -0.15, 17.7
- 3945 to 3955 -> 0.02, 14.3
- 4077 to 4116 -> -0.04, 17.1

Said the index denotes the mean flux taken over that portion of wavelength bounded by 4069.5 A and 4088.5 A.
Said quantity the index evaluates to 17.5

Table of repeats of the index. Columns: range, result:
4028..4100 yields 17.2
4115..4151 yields 17.6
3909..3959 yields 13.8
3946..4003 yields 14.2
